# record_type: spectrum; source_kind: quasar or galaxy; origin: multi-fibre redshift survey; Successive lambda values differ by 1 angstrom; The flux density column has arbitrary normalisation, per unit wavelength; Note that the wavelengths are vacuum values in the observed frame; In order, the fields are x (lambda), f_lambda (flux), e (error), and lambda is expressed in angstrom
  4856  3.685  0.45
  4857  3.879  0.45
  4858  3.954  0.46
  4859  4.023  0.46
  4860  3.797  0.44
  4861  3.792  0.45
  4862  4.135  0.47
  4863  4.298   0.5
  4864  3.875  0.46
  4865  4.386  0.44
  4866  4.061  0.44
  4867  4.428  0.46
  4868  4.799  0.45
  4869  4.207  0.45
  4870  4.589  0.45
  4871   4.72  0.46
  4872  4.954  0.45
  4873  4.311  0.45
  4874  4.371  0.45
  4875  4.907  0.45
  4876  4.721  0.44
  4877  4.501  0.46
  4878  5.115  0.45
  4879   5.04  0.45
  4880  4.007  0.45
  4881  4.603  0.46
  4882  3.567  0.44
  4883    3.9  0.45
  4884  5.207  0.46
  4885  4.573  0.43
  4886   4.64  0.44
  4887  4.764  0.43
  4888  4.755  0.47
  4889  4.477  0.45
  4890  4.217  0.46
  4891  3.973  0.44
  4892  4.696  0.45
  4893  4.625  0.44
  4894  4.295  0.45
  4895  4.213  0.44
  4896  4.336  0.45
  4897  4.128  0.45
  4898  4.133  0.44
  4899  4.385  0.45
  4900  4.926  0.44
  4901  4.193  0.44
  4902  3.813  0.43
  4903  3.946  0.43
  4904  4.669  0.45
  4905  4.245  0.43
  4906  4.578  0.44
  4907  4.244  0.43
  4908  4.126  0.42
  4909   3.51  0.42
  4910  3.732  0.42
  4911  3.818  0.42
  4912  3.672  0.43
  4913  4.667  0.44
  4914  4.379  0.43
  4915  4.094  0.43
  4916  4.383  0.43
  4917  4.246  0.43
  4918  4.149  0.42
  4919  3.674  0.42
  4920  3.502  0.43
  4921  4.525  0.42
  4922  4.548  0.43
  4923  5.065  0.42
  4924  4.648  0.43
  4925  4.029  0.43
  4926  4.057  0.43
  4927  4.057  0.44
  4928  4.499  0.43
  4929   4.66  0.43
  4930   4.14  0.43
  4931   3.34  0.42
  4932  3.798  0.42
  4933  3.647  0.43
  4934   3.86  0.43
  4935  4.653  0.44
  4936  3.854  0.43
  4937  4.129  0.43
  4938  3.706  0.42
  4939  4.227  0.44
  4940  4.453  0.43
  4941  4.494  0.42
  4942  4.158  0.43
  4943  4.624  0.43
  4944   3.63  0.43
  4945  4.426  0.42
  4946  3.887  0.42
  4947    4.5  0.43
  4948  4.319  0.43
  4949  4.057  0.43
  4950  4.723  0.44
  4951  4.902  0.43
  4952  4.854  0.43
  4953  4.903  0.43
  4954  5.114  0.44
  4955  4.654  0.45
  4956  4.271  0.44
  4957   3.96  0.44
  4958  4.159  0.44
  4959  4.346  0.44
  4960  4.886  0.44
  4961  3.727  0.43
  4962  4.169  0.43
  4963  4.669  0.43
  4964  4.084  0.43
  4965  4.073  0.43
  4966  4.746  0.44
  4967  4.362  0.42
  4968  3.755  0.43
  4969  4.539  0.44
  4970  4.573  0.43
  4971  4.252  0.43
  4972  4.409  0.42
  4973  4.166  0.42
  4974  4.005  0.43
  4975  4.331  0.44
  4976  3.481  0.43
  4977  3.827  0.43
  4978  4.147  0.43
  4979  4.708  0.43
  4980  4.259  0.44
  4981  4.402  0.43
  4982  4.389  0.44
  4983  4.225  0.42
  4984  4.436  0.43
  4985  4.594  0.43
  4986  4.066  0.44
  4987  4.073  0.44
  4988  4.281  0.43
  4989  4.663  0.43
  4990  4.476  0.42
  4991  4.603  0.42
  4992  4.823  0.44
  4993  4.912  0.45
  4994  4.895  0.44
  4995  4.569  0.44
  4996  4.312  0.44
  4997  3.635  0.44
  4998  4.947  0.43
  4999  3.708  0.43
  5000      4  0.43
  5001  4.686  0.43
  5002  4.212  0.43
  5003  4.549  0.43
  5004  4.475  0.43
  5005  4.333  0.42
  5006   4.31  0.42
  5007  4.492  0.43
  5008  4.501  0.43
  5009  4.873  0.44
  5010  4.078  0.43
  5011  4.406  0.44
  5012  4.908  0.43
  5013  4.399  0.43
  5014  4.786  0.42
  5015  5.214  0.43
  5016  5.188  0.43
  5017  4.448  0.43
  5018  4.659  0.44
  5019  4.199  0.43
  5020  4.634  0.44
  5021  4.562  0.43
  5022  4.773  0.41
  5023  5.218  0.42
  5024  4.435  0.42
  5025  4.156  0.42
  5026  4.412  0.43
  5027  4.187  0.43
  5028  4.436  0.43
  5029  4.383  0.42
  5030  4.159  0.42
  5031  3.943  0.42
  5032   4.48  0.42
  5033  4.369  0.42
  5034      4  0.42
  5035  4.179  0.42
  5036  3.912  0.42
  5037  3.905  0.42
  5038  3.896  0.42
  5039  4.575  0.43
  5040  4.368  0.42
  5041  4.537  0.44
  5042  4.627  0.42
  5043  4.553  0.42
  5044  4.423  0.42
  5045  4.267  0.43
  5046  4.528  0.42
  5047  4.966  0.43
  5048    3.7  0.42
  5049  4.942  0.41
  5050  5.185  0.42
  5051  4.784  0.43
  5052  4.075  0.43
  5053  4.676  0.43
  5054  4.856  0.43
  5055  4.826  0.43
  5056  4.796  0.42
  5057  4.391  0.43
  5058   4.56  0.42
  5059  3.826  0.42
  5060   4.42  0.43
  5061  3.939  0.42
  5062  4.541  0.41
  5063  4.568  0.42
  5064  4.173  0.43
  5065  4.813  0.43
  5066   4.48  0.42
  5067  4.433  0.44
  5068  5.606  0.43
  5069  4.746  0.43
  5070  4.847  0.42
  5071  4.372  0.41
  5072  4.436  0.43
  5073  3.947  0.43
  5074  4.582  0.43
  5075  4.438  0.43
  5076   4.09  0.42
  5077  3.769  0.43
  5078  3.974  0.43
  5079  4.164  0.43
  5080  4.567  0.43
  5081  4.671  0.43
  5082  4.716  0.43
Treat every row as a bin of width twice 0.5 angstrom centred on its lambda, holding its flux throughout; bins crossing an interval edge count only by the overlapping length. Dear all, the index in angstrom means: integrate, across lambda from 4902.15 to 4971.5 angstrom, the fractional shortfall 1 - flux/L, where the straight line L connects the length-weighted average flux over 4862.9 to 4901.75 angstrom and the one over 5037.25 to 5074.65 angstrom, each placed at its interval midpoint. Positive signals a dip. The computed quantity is 3.5 angstrom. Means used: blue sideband 4.46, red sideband 4.52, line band 4.25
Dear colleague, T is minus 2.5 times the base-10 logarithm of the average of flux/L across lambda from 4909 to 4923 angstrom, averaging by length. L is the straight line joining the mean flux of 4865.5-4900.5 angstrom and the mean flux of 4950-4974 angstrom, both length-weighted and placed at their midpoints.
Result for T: 0.09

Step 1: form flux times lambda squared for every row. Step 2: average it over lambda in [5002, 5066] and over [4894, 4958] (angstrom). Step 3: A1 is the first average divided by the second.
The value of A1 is 1.10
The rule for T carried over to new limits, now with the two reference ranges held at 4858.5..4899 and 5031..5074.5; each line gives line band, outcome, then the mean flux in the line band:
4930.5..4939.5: 0.13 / 3.91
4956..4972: 0.04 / 4.29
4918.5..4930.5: 0.03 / 4.28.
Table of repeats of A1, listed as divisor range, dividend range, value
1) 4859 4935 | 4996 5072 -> 1.10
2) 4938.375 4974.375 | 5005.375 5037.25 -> 1.05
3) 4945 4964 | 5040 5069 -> 1.07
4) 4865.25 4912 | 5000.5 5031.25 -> 1.09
